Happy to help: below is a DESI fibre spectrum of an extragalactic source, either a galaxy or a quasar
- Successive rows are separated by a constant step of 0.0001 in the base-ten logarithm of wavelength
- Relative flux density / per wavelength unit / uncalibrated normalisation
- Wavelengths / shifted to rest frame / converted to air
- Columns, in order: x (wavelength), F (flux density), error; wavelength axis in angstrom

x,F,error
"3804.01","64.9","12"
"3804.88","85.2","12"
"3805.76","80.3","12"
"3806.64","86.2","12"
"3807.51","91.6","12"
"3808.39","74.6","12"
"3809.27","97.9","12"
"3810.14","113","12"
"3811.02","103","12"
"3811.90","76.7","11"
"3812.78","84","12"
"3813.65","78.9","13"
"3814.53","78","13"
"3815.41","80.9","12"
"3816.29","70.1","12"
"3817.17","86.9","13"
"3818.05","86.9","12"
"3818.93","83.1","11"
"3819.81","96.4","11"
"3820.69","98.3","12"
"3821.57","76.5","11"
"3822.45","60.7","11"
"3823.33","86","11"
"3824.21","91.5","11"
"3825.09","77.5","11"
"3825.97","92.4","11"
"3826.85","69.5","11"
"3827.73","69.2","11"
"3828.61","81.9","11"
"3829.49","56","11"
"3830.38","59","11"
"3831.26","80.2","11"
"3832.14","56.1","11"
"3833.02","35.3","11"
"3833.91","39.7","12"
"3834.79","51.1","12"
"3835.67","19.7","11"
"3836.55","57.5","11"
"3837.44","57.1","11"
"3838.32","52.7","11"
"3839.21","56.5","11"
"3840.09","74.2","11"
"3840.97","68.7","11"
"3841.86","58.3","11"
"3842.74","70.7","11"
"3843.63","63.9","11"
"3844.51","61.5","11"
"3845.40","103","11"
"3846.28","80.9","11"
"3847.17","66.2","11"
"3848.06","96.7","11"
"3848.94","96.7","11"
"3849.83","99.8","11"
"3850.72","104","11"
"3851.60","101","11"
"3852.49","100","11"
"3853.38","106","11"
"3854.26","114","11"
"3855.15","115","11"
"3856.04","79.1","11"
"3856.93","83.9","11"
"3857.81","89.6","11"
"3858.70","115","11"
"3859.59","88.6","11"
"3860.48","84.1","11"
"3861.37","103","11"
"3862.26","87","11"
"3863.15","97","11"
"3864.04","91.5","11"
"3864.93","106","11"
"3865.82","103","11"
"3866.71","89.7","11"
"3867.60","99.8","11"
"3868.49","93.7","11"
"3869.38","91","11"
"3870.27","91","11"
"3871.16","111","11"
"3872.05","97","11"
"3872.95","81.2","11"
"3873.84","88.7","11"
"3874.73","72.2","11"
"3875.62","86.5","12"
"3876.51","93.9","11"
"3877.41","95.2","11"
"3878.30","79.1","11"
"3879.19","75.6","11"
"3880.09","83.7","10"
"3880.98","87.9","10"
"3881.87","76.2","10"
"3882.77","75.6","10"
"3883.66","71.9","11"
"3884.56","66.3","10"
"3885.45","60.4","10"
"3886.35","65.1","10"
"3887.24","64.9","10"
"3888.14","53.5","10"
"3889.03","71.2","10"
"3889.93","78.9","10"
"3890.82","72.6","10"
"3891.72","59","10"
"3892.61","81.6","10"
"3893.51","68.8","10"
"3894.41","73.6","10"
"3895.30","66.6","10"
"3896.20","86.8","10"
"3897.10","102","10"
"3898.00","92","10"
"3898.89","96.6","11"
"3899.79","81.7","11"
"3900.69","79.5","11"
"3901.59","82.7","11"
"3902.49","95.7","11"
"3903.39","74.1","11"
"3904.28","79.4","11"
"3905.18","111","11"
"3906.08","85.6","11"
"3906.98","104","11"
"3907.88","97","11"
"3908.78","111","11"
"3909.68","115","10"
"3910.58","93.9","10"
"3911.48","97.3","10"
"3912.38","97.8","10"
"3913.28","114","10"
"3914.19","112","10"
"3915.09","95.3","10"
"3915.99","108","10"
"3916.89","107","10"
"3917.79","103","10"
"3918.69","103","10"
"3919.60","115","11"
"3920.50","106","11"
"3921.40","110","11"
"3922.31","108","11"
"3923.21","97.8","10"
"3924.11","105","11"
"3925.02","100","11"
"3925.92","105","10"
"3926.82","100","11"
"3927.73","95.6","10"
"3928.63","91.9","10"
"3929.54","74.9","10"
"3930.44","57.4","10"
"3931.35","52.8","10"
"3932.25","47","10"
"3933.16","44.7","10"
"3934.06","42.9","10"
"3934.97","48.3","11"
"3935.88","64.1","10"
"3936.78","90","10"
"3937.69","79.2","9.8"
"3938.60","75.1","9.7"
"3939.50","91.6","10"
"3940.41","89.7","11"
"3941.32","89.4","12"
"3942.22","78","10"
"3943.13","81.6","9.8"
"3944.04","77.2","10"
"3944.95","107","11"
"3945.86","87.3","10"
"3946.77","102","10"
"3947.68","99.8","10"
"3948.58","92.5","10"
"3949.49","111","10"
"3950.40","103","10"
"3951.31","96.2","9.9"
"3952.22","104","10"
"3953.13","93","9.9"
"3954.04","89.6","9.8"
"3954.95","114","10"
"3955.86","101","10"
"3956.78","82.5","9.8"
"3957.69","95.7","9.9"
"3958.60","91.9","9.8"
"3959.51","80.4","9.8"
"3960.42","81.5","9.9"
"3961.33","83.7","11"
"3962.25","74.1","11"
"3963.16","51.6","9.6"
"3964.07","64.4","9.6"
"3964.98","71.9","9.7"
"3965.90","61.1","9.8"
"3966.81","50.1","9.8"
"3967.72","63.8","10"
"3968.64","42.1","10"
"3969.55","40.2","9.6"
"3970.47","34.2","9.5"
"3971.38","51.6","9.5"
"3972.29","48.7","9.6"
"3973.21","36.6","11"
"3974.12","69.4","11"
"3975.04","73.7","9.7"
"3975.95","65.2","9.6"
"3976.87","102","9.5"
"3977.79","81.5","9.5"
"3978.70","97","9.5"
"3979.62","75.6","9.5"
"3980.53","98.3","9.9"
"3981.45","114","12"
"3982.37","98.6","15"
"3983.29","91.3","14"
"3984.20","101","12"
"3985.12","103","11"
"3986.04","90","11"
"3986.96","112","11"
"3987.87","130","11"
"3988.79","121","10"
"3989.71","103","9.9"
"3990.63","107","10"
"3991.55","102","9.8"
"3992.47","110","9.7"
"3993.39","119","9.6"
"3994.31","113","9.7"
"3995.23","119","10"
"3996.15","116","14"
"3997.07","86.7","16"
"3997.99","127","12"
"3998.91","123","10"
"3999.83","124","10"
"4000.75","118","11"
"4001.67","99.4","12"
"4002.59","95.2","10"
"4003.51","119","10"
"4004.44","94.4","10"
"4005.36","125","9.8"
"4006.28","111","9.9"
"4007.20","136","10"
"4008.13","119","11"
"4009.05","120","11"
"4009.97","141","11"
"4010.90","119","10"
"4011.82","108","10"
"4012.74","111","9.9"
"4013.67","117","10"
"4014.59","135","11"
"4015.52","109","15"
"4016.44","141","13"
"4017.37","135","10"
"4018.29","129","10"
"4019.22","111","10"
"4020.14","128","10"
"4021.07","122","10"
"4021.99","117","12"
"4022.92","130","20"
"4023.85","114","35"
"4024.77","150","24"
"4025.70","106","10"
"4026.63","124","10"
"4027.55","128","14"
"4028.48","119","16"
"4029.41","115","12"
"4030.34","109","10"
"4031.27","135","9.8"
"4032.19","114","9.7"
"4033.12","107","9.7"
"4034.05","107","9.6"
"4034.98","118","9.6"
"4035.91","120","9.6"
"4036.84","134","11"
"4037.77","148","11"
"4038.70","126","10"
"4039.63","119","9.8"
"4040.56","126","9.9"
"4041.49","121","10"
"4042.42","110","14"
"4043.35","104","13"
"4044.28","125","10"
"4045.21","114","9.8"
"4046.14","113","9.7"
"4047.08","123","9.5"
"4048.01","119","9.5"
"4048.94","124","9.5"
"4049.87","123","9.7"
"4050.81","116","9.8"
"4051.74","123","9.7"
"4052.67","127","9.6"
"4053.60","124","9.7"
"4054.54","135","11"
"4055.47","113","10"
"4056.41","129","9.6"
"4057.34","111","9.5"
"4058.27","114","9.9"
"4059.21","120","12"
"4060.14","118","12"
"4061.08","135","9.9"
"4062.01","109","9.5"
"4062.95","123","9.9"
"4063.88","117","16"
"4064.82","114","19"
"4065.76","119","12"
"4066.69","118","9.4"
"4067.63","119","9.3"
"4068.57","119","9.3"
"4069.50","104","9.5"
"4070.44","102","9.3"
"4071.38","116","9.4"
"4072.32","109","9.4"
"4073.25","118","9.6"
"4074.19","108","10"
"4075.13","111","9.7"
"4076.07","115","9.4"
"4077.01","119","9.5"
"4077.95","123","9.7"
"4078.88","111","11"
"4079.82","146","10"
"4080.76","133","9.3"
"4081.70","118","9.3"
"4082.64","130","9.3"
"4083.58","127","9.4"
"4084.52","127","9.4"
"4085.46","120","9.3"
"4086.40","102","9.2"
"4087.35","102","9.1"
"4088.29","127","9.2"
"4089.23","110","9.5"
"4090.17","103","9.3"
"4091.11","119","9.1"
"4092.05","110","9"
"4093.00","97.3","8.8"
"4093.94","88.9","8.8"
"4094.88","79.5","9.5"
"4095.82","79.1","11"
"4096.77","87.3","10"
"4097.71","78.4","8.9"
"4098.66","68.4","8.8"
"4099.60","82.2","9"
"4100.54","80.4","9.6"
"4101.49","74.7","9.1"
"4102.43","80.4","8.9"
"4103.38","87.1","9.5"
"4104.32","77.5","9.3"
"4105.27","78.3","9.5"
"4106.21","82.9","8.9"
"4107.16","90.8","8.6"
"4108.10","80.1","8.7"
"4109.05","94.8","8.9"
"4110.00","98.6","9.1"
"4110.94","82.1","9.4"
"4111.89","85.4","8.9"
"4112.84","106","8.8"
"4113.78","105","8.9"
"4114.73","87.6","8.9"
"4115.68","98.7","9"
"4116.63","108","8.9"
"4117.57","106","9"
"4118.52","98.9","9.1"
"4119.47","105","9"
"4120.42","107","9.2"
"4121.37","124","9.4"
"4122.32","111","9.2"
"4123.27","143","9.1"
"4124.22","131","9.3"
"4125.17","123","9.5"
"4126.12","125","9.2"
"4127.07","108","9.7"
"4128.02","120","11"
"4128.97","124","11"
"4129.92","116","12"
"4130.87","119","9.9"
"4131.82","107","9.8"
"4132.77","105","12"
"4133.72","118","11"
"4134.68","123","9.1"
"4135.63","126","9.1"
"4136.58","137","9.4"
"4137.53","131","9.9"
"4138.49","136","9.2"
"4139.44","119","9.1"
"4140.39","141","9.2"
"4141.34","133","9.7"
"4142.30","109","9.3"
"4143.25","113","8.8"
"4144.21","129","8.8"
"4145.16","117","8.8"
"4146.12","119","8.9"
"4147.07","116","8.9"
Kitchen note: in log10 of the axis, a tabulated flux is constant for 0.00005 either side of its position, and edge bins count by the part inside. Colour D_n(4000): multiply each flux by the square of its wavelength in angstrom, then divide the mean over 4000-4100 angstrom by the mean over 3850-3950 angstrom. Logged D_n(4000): 1.42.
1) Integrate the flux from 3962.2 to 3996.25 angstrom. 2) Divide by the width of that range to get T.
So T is 84.1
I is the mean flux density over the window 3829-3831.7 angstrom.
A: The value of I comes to 65.3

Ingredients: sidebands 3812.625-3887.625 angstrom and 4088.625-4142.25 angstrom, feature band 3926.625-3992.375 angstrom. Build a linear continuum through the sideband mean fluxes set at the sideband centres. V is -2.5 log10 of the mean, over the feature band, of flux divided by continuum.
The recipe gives 0.11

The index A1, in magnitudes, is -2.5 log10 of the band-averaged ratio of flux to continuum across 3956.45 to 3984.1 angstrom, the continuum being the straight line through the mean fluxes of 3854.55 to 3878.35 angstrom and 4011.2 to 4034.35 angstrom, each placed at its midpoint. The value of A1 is 0.47 mag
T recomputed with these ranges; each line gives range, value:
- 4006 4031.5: 123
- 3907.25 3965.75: 89.7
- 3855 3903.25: 84.6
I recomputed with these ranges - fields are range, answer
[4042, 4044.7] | 113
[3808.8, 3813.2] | 94.8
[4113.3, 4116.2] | 97.3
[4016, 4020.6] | 129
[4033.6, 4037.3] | 120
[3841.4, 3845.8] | 71.1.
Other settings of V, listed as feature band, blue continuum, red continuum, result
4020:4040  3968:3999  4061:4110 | -0.25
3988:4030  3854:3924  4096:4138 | -0.22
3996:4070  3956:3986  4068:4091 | -0.22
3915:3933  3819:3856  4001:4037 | 0.04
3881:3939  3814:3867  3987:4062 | 0.12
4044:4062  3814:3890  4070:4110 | -0.22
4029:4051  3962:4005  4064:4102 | -0.20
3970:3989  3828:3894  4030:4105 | 0.16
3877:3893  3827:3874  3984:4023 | 0.21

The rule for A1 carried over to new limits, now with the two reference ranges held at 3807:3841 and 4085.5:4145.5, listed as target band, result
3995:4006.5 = -0.20 mag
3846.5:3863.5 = -0.24 mag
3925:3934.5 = 0.17 mag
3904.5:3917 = -0.23 mag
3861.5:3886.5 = -0.10 mag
